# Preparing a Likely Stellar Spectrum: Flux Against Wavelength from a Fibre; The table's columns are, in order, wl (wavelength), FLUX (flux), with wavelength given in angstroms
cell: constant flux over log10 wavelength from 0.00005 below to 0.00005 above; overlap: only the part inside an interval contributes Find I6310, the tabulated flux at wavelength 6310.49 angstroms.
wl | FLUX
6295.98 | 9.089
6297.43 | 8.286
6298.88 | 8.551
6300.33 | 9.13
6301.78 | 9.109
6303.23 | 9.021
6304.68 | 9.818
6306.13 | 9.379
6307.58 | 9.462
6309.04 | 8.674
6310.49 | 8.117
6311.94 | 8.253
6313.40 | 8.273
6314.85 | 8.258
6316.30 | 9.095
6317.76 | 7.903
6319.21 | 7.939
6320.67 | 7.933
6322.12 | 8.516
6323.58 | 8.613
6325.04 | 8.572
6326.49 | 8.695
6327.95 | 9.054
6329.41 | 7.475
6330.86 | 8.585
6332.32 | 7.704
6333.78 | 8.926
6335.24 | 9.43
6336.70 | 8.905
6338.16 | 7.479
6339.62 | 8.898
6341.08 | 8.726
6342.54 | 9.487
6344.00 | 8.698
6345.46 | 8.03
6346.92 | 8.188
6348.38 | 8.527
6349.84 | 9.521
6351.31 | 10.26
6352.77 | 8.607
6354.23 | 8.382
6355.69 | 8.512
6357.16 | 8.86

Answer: 8.117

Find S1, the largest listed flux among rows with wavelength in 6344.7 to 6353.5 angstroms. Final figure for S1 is 10.26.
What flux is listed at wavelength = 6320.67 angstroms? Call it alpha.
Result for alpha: 7.933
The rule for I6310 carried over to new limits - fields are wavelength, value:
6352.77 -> 8.607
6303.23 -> 9.021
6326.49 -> 8.695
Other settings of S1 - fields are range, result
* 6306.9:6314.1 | 9.462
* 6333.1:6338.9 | 9.43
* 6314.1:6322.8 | 9.095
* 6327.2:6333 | 9.054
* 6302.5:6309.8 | 9.818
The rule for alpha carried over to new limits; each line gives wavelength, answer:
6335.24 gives 9.43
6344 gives 8.698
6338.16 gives 7.479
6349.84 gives 9.521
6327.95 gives 9.054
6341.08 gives 8.726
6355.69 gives 8.512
